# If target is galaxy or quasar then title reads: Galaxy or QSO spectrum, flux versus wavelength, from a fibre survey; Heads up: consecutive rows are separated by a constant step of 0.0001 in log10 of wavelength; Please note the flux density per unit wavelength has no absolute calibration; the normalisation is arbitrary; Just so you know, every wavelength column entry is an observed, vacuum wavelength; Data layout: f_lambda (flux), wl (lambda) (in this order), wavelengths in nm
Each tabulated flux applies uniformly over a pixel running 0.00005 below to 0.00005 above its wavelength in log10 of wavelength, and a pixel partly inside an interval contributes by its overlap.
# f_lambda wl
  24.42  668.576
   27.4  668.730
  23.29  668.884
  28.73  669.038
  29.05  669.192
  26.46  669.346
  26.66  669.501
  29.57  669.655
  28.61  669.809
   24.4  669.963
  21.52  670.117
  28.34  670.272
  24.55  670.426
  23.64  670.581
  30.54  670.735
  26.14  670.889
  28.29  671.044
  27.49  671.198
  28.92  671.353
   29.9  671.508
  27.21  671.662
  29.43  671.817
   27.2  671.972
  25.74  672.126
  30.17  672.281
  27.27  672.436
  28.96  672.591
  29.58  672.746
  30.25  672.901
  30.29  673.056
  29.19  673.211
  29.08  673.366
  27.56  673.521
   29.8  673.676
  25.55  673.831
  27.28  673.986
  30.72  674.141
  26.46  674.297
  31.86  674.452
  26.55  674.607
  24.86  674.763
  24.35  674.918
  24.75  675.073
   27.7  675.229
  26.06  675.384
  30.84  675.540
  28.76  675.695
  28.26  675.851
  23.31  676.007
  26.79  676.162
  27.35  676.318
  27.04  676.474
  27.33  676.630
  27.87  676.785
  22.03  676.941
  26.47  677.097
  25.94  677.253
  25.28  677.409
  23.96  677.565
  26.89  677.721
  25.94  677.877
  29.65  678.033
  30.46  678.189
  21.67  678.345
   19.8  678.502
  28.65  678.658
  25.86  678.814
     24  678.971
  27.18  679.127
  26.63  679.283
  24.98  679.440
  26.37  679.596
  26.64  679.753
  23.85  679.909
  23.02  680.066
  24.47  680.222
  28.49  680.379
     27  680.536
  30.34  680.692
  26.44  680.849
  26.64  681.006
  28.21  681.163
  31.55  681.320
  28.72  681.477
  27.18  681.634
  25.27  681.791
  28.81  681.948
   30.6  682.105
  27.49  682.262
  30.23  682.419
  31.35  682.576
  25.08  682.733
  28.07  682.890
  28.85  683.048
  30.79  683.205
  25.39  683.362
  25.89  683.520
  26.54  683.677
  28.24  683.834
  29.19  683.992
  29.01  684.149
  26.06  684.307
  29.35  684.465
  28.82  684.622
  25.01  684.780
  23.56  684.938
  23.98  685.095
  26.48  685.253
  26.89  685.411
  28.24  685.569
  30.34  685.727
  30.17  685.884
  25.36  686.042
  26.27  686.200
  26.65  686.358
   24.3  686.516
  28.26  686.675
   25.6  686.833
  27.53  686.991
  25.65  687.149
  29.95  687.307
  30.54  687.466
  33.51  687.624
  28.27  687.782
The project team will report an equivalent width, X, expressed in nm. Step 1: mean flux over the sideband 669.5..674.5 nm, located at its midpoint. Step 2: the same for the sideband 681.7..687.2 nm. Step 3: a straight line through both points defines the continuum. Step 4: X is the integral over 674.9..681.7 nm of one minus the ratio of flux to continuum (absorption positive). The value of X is 0.29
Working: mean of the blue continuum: 27.9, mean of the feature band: 26.5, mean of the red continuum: 27.4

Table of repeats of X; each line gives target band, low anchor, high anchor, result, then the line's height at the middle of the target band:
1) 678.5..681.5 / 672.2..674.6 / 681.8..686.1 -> 0.169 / 28.2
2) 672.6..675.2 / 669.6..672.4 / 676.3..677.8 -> -0.133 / 26.7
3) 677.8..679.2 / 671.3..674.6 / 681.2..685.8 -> 0.114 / 28.2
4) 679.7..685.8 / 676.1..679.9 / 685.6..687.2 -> -0.203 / 26.6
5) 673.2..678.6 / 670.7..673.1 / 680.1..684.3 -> 0.297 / 28.3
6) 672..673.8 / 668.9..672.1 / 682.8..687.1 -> -0.102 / 27.2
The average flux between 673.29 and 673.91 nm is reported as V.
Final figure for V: 28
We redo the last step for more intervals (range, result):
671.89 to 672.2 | 26.6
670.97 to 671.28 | 27.9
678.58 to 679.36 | 26.5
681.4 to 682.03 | 27.5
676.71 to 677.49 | 25.5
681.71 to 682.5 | 28.5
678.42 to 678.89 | 24.7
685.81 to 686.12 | 27.7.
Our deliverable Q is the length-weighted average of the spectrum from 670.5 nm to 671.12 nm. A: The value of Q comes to 27.1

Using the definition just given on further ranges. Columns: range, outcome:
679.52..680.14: 25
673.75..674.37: 27.5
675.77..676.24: 26.1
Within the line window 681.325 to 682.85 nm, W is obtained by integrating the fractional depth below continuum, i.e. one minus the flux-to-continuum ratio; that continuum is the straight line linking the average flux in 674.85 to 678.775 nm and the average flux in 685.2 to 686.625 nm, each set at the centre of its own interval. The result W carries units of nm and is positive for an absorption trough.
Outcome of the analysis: -0.09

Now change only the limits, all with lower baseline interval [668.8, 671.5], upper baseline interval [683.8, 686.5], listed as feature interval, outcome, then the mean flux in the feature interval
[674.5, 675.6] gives 0.020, 26.5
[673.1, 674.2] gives -0.061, 28.5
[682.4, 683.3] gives -0.059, 28.9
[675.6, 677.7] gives 0.061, 26.2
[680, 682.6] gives -0.079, 27.9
